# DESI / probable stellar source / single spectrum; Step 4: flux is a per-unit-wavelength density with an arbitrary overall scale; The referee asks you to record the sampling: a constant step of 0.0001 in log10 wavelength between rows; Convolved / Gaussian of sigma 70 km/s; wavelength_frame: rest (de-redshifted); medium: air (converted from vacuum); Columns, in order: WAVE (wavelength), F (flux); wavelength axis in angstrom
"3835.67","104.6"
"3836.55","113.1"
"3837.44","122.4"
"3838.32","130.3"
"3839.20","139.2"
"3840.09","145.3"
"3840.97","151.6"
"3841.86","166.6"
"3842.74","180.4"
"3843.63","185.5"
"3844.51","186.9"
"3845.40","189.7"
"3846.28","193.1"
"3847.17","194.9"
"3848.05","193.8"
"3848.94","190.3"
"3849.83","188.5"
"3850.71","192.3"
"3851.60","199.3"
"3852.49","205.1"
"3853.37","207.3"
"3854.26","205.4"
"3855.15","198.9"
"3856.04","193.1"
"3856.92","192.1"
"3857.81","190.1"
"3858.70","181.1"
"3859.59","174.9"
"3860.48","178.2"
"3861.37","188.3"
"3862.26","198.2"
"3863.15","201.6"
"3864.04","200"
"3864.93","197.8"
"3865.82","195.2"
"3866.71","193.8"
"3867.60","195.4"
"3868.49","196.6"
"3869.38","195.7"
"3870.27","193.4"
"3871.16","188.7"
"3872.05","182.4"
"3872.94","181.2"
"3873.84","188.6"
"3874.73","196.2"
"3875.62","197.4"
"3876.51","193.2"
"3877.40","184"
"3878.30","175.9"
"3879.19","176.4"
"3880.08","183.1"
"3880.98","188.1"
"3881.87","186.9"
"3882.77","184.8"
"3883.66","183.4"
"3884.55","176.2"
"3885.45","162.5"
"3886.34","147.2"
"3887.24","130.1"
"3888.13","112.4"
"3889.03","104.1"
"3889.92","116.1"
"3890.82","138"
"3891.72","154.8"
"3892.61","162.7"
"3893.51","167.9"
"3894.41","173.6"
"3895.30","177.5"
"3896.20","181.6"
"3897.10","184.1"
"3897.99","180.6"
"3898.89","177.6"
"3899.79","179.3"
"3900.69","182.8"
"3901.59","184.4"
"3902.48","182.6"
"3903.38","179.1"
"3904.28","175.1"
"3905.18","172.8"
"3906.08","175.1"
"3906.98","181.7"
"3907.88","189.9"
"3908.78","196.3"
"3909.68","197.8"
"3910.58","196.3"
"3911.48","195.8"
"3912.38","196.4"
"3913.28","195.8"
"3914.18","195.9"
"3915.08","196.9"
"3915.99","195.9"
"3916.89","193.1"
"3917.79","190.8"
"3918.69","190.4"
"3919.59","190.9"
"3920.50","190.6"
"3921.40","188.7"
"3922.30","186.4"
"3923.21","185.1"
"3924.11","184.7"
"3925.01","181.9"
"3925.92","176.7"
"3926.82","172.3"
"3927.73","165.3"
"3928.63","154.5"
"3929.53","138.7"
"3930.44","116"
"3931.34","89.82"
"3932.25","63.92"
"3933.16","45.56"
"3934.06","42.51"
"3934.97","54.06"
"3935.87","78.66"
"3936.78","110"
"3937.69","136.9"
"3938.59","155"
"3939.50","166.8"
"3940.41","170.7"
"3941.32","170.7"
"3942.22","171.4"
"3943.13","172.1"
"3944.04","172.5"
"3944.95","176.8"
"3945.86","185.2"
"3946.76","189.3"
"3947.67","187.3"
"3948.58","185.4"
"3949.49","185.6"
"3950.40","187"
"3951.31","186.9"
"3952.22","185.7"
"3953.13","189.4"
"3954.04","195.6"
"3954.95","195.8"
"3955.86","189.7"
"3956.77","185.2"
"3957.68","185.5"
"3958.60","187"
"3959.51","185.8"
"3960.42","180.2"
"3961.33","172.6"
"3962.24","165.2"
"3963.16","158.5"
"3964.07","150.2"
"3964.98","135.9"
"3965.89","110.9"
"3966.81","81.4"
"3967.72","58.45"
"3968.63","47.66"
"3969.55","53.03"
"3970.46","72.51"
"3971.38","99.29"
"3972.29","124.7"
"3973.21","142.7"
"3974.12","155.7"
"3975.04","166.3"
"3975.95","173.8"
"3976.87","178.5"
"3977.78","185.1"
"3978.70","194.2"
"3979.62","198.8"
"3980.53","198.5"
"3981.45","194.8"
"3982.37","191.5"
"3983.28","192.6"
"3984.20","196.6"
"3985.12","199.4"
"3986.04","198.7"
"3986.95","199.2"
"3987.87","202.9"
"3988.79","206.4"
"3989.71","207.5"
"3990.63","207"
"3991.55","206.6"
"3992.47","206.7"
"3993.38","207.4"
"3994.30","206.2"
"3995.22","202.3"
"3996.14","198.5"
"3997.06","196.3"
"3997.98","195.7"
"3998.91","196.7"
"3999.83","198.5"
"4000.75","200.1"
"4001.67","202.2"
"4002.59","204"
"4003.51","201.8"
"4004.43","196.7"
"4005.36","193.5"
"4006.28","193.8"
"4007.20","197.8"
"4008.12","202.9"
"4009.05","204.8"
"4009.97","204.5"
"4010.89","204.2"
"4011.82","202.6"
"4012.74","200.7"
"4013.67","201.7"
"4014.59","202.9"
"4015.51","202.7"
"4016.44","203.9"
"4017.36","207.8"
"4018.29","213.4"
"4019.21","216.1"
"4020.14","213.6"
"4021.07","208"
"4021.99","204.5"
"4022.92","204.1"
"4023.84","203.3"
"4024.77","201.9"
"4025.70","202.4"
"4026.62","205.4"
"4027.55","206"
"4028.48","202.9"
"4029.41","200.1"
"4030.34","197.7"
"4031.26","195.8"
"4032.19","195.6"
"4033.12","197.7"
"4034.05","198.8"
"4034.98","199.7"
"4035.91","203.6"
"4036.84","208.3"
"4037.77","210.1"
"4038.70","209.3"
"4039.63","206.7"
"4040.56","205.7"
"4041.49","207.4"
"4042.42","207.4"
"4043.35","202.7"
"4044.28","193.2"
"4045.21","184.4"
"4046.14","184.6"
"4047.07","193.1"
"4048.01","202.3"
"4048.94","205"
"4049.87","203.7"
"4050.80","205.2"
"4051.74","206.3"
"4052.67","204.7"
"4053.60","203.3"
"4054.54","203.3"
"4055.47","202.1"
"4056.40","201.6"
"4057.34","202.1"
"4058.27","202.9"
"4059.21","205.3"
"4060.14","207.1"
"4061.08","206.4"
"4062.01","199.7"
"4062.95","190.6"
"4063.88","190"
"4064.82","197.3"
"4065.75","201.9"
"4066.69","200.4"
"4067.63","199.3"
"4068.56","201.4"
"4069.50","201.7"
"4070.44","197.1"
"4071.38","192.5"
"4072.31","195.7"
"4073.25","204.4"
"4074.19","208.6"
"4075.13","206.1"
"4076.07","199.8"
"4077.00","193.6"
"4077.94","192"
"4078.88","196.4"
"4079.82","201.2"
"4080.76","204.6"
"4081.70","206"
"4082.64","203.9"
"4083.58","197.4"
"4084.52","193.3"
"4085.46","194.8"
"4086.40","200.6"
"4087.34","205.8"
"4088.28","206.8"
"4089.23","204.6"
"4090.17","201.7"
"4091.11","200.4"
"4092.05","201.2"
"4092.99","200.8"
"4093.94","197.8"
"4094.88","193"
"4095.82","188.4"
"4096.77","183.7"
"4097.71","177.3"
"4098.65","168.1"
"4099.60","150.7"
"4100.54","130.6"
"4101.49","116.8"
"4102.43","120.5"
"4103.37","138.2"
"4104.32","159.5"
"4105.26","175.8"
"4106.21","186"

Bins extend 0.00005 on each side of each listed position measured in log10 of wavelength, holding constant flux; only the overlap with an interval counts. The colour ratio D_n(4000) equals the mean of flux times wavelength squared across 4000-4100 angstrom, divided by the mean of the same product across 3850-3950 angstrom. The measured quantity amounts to 1.25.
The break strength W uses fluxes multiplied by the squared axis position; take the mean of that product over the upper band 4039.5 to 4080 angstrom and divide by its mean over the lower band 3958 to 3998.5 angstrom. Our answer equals 1.24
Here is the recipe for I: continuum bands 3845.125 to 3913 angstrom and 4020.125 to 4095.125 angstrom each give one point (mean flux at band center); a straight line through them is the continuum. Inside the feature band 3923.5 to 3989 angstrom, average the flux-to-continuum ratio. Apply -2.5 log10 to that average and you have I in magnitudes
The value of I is 0.215 mag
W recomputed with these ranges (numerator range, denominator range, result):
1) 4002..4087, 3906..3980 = 1.33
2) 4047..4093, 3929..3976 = 1.48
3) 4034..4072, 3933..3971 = 1.42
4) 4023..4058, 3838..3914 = 1.22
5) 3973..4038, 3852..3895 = 1.19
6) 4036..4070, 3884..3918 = 1.25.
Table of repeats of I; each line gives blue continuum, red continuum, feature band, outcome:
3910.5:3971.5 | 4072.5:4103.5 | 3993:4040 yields -0.173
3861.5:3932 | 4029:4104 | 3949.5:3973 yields 0.237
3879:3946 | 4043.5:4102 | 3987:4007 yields -0.120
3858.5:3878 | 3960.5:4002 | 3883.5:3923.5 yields 0.050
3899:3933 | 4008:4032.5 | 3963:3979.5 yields 0.433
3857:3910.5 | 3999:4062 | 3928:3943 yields 0.496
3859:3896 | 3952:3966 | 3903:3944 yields 0.088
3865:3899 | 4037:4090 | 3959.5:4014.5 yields 0.076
